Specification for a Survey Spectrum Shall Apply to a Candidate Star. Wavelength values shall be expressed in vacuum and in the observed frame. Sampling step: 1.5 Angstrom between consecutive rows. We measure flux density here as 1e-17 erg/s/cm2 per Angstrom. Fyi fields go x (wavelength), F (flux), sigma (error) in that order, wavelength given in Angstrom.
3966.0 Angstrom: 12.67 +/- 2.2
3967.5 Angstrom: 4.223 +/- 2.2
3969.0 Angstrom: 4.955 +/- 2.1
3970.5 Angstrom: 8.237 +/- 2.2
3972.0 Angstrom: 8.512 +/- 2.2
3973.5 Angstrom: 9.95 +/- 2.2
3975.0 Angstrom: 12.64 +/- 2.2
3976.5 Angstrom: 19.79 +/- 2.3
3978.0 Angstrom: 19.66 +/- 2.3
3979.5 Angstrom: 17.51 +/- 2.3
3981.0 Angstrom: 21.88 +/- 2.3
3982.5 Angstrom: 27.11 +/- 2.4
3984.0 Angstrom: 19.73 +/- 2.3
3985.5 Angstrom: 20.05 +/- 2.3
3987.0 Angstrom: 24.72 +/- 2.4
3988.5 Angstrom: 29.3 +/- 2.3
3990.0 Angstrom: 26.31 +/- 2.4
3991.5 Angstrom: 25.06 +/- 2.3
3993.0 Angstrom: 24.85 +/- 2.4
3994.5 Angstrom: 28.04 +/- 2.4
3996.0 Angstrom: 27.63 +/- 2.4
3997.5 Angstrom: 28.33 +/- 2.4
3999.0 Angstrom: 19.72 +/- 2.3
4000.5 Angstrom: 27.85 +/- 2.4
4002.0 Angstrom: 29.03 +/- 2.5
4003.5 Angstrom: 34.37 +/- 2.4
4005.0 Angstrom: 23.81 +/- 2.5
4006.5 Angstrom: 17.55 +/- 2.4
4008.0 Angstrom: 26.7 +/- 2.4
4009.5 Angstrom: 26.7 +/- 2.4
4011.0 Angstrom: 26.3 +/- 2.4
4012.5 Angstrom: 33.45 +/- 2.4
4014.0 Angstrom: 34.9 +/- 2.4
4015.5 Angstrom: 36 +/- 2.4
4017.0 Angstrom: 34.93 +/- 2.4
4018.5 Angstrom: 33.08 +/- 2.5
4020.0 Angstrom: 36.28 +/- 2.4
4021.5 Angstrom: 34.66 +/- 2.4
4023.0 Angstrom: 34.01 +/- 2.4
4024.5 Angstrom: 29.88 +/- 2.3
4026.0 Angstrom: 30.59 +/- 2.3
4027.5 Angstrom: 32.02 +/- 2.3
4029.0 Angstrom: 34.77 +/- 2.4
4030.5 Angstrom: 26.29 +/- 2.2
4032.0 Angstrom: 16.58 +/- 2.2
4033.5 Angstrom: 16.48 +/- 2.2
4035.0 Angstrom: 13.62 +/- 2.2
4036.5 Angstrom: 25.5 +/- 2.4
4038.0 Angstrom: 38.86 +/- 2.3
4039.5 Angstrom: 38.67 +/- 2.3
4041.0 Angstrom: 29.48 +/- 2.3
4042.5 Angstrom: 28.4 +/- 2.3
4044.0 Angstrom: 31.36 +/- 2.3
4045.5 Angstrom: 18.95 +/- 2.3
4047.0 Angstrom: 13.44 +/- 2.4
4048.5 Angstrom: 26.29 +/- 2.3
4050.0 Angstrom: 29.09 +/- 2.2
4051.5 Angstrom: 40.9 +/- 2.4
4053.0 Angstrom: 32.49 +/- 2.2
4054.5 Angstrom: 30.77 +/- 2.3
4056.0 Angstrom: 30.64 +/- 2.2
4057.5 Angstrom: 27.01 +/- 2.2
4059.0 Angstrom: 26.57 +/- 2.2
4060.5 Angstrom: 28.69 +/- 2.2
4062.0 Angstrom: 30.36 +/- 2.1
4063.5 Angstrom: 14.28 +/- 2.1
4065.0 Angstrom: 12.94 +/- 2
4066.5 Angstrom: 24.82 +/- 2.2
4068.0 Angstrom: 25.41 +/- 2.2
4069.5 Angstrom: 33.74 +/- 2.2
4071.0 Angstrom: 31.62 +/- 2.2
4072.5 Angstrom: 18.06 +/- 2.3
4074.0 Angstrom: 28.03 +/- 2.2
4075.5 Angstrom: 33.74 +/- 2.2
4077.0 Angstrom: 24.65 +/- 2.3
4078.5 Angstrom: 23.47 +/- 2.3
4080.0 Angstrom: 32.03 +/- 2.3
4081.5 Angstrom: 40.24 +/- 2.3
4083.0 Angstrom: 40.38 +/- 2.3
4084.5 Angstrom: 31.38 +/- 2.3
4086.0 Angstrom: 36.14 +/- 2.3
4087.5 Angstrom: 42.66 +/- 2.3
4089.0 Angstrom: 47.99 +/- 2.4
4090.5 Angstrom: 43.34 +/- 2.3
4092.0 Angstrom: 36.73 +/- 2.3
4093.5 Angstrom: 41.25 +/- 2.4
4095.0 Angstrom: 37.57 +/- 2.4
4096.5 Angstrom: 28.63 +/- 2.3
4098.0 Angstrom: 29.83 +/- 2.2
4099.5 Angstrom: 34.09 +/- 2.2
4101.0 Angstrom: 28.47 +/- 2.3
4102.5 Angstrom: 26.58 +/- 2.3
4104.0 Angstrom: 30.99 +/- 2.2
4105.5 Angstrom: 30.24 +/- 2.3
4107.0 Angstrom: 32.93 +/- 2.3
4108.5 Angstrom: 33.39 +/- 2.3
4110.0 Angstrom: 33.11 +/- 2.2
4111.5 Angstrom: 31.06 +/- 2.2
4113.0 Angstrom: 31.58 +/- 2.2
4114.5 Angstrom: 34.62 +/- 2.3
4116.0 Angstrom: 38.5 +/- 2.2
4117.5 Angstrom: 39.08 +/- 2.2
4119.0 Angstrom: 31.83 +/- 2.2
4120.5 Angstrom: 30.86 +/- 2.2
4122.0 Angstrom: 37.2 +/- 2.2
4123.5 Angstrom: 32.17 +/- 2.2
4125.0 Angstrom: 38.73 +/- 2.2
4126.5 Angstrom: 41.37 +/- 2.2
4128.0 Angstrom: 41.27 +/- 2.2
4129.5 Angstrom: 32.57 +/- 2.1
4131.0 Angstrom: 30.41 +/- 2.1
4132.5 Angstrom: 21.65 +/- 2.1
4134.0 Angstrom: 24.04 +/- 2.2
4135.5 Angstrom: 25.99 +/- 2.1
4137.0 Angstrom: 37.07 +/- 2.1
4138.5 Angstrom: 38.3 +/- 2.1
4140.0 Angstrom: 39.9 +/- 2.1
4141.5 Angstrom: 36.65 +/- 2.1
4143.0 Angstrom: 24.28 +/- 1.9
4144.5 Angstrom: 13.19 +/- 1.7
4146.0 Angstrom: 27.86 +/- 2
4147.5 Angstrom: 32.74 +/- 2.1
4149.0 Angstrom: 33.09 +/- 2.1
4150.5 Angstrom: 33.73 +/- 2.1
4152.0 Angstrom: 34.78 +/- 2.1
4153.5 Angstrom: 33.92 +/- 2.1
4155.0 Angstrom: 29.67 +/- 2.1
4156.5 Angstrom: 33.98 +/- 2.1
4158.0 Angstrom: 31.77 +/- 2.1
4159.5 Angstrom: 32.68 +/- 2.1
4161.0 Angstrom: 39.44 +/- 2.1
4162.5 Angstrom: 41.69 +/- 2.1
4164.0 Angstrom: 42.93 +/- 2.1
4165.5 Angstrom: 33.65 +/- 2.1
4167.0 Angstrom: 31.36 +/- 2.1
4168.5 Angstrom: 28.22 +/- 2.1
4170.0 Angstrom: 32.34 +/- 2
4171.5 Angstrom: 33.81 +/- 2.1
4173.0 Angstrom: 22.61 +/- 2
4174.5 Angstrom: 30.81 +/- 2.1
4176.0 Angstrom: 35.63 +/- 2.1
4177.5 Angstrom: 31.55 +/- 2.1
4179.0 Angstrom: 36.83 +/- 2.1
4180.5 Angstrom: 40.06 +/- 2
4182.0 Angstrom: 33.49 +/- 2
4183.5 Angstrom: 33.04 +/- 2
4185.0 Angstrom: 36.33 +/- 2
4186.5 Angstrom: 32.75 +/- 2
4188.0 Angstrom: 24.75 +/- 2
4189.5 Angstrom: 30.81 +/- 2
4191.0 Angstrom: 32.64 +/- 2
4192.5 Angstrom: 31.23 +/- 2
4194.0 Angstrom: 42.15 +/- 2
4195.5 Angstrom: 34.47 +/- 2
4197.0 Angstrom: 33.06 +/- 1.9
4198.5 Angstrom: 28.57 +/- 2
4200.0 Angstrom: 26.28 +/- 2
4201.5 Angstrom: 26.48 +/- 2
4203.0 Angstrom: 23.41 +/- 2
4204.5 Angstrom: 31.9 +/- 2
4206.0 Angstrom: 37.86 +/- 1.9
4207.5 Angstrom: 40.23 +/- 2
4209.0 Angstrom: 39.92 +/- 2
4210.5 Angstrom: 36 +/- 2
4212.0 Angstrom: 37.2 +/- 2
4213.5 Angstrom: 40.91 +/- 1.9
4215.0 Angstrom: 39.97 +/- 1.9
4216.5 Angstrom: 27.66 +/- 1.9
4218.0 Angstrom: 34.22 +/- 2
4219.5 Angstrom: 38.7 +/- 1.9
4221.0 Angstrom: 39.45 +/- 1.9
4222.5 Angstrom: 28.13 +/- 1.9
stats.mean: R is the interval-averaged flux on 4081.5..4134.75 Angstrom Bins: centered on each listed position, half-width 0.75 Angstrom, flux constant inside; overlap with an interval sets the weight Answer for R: 34.4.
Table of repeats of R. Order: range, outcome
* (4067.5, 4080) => 27.7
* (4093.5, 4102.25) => 32.2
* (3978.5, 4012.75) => 25.3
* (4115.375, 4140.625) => 34.1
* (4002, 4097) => 30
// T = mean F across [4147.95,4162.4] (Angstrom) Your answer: 34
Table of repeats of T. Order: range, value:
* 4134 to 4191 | 32.6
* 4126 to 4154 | 31.6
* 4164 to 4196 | 33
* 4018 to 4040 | 29.3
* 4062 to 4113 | 31.5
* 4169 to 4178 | 31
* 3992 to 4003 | 26.6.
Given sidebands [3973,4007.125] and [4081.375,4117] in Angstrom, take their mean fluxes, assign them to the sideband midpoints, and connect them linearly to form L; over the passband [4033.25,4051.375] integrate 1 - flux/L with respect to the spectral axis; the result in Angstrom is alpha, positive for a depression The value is 1.5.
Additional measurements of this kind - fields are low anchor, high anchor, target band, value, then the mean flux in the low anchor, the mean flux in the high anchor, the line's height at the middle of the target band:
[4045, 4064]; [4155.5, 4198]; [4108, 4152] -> -2.17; 27.2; 33.7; 31.2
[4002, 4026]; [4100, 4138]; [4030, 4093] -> 5.01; 30.8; 32.7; 31.6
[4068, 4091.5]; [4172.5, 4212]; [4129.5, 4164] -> 1.32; 33.6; 33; 33.2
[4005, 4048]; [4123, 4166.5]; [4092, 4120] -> -1.33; 28.5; 33.1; 31.6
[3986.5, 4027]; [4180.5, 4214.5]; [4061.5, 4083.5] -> 2.32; 29.1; 33.5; 30.6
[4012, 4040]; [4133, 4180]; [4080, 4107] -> -3.48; 30.5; 32.4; 31.5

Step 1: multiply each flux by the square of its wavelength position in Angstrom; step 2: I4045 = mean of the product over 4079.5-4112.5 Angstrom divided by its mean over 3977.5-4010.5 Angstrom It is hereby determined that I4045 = 1.48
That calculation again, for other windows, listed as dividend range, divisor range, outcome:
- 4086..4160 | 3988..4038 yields 1.25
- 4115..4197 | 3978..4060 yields 1.28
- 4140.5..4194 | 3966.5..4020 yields 1.52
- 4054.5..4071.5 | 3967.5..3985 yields 1.81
